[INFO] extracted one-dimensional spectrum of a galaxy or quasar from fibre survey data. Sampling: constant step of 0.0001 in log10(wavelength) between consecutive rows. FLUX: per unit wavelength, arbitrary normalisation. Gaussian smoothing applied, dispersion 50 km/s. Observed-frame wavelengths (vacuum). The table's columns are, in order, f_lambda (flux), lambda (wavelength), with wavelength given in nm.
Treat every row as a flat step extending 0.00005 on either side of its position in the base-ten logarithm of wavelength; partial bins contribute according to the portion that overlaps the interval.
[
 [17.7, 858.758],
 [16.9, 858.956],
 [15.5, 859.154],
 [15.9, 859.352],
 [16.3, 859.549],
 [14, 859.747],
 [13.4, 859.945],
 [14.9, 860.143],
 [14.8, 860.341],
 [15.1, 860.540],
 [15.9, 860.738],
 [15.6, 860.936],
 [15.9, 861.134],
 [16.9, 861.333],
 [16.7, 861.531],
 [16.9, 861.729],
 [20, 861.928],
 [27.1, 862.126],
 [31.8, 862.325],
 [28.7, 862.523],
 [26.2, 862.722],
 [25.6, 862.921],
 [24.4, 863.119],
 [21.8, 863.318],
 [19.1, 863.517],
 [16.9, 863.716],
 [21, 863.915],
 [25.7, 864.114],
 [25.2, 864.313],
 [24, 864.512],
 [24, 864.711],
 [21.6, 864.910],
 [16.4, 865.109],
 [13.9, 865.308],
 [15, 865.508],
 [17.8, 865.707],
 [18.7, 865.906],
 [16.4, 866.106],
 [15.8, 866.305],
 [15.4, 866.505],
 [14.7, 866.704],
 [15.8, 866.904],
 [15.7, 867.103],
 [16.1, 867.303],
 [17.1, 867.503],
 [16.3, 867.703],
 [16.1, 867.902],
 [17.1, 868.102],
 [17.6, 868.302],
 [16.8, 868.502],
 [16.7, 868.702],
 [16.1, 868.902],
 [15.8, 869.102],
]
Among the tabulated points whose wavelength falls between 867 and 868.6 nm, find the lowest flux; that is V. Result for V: 15.7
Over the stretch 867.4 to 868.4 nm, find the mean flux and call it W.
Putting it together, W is 16.8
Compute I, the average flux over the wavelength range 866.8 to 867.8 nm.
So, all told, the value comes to 16.2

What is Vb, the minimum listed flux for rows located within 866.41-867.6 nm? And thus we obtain 14.7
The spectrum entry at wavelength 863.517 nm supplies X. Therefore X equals 19.1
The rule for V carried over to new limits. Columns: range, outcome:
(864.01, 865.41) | 13.9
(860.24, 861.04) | 14.8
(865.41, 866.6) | 15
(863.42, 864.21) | 16.9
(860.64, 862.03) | 15.6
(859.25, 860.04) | 13.4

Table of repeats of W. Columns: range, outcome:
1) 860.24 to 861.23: 15.5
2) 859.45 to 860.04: 14.6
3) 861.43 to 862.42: 22.5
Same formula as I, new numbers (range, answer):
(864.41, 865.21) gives 21.5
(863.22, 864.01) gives 19.7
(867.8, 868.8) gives 16.9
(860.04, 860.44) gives 14.8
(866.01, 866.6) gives 15.9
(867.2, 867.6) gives 16.6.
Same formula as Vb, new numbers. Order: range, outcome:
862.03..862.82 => 26.2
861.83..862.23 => 20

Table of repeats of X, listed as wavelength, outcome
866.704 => 14.7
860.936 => 15.6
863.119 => 24.4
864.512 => 24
